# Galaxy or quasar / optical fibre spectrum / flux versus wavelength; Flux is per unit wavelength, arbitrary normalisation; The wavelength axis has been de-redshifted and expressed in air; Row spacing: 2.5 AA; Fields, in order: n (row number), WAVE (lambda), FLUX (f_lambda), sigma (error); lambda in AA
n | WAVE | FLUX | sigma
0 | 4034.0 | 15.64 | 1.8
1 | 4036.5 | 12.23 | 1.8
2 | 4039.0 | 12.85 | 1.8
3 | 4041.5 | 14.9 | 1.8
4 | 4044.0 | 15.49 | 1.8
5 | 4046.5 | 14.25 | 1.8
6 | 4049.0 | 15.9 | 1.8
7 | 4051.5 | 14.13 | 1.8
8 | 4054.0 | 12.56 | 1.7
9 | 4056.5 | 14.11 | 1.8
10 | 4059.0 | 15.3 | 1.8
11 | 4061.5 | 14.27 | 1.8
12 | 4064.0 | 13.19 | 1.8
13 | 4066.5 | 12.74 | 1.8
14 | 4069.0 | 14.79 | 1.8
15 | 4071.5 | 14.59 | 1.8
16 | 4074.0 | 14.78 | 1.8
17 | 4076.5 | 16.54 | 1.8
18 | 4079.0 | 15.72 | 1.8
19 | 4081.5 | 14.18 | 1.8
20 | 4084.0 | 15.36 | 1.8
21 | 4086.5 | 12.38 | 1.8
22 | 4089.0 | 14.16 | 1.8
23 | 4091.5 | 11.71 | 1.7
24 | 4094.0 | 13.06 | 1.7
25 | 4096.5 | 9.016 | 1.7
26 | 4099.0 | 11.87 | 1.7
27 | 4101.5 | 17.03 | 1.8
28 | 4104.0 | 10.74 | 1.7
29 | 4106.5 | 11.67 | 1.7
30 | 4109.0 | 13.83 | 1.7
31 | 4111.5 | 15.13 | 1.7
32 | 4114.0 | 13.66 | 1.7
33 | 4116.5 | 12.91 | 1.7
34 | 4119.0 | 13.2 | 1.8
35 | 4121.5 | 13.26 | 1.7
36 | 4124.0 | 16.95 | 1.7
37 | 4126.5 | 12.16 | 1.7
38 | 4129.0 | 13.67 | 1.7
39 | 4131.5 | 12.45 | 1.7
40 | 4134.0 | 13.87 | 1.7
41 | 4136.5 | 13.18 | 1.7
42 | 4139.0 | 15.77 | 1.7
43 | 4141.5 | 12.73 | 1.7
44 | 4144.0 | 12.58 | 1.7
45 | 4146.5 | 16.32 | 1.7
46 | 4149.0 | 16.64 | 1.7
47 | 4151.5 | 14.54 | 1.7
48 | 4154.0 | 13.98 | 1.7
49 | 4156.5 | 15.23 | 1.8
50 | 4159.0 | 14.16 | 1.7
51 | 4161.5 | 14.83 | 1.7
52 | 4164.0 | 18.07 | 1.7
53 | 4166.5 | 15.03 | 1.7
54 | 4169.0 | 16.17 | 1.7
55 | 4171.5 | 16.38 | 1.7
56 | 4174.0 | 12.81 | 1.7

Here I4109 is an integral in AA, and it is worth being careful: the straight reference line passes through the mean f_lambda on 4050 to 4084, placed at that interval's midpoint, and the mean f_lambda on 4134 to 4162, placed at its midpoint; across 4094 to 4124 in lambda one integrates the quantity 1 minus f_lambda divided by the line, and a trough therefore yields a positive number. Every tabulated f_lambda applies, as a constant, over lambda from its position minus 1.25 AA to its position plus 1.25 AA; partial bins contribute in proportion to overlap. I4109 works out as 2.8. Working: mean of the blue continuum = 14.4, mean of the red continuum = 14.5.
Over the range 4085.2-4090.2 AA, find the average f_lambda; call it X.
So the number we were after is 13.3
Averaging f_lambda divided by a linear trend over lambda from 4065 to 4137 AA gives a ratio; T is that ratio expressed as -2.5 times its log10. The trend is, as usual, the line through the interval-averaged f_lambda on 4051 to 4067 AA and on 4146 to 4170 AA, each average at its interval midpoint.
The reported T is 0.07 mag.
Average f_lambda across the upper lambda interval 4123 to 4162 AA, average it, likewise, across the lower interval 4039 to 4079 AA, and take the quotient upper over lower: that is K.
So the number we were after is 0.99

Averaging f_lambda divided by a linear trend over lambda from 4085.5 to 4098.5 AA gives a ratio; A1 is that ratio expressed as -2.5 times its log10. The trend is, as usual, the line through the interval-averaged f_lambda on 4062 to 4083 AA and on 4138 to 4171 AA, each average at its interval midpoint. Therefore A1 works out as 0.215 mag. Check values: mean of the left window 14.6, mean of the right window 15.1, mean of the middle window 12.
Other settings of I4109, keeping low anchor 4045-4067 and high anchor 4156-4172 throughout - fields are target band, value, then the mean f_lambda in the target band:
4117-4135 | 1.8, 13.6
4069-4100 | 1.8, 13.7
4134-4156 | 1.4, 14.5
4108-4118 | 0.7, 13.9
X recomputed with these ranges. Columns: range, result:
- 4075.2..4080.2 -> 16.1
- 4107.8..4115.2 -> 14.2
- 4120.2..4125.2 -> 15.1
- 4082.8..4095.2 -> 13.3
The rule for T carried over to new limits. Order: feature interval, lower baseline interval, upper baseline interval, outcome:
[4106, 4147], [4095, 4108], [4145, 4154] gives 0.01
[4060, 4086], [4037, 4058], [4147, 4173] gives 0.00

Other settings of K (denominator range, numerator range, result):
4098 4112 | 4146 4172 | 1.17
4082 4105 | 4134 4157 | 1.13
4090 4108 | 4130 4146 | 1.11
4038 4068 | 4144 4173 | 1.09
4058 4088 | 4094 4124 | 0.91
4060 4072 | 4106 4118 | 0.97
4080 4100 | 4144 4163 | 1.17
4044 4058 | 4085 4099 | 0.85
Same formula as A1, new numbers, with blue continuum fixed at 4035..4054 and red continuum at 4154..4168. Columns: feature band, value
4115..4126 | 0.07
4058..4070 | 0.03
